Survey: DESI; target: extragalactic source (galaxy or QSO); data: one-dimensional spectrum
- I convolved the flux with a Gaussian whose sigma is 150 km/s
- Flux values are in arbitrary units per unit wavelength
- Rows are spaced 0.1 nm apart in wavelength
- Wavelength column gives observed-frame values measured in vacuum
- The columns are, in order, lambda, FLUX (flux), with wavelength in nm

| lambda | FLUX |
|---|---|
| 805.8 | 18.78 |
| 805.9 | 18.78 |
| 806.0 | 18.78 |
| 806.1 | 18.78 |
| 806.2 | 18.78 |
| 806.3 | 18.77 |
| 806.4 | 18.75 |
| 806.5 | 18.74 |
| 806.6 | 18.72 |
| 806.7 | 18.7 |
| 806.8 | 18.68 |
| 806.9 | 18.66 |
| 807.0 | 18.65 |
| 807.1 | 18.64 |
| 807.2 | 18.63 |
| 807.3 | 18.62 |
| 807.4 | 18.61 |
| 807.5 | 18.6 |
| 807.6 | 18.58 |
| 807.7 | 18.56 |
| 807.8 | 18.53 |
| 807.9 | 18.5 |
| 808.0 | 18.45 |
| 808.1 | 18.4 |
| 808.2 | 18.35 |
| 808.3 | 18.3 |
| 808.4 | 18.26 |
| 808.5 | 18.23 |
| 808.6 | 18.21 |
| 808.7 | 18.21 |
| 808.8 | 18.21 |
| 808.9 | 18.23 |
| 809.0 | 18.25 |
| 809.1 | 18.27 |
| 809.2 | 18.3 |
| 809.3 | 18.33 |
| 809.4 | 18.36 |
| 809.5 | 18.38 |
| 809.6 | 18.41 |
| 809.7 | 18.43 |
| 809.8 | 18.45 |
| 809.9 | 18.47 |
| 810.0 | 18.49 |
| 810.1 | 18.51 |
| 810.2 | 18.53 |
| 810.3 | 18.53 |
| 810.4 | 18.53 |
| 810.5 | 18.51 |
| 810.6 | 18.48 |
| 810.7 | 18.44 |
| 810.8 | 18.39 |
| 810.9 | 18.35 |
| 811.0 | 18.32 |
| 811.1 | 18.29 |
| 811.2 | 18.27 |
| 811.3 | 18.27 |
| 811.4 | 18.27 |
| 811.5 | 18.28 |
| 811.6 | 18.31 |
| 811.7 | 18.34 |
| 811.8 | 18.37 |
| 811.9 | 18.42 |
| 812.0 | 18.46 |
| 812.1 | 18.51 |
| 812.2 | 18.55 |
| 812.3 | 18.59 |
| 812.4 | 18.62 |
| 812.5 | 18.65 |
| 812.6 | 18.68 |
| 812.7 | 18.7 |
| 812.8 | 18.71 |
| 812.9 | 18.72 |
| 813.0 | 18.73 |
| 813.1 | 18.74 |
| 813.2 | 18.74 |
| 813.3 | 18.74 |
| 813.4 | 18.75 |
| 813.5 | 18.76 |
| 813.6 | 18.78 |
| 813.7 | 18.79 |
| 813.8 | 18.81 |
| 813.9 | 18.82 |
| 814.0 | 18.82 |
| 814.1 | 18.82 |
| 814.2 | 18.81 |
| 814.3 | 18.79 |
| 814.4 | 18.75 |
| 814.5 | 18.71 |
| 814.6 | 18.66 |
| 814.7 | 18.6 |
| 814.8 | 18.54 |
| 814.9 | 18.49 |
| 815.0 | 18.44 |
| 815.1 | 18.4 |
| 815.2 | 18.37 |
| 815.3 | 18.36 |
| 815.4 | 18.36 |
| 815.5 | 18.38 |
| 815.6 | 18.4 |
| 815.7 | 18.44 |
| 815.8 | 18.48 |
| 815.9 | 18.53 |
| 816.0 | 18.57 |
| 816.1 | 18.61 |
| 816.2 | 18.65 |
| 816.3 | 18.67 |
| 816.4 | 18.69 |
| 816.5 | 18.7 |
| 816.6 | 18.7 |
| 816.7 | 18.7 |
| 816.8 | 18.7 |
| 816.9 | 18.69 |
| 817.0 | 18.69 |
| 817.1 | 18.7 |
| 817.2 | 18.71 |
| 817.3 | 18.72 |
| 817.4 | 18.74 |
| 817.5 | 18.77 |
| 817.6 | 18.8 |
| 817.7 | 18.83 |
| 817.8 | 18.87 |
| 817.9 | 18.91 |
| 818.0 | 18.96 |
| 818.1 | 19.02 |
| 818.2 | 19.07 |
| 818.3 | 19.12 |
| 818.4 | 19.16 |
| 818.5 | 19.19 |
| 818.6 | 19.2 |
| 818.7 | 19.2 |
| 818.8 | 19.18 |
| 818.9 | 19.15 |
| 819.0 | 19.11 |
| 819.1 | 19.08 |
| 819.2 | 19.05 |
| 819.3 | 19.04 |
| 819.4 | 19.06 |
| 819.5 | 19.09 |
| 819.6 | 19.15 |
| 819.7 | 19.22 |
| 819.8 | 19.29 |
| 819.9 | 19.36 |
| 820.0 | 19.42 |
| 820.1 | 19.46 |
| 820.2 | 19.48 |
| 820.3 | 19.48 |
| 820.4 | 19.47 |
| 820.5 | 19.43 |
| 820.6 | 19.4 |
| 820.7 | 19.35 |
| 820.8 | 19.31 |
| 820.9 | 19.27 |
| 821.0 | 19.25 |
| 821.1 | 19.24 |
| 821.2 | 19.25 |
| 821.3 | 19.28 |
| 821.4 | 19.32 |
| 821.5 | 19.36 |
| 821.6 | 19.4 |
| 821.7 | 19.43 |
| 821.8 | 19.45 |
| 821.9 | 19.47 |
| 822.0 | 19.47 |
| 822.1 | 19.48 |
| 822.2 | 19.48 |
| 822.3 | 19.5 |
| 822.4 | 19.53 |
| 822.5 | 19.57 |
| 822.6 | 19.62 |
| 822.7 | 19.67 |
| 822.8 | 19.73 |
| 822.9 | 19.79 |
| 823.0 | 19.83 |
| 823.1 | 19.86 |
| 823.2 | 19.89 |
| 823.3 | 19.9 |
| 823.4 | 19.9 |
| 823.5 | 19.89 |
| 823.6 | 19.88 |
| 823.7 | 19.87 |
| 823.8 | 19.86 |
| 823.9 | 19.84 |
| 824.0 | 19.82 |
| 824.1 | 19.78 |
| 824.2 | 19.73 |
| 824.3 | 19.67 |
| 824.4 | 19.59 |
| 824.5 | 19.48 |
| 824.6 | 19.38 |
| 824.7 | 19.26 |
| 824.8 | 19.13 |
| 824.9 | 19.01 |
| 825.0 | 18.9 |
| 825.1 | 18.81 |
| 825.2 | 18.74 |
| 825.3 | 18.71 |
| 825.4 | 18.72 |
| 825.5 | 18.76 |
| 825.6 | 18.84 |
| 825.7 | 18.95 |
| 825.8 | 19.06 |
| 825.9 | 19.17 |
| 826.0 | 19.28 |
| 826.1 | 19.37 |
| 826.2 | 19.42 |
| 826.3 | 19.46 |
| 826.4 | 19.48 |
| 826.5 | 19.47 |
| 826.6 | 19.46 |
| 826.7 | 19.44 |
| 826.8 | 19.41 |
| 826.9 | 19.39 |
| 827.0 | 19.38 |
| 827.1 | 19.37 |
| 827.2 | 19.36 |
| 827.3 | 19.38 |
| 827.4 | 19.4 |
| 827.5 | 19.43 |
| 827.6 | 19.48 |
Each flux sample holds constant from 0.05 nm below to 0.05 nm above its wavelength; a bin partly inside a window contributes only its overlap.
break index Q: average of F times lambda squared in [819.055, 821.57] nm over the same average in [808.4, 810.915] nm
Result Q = 1.1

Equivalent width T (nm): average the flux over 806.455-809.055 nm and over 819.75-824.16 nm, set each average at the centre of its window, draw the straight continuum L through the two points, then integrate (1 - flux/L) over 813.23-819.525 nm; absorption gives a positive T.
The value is 0.12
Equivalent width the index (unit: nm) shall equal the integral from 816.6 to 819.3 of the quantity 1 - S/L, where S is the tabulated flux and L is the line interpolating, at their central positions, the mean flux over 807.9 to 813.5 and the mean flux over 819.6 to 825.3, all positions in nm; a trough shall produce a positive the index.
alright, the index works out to 0.02 nm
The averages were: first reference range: 18.4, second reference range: 19.5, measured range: 18.9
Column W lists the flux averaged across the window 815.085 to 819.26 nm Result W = 18.8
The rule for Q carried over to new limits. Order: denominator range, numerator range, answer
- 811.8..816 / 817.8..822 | 1.05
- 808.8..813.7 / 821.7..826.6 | 1.09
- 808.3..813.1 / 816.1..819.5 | 1.04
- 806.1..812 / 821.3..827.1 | 1.09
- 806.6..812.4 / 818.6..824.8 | 1.09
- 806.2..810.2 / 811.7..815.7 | 1.02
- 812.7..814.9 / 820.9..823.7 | 1.07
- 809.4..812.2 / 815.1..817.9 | 1.03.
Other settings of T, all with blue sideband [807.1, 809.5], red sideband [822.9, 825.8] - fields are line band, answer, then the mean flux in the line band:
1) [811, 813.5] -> 0.02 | 18.5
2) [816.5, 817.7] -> 0.02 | 18.7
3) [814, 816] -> 0.03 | 18.6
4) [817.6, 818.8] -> 0.00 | 19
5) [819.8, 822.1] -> -0.02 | 19.4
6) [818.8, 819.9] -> 0.00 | 19.1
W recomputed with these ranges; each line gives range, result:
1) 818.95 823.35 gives 19.4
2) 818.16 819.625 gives 19.1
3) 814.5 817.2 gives 18.6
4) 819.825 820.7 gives 19.4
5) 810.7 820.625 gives 18.8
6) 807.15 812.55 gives 18.4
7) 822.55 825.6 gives 19.5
